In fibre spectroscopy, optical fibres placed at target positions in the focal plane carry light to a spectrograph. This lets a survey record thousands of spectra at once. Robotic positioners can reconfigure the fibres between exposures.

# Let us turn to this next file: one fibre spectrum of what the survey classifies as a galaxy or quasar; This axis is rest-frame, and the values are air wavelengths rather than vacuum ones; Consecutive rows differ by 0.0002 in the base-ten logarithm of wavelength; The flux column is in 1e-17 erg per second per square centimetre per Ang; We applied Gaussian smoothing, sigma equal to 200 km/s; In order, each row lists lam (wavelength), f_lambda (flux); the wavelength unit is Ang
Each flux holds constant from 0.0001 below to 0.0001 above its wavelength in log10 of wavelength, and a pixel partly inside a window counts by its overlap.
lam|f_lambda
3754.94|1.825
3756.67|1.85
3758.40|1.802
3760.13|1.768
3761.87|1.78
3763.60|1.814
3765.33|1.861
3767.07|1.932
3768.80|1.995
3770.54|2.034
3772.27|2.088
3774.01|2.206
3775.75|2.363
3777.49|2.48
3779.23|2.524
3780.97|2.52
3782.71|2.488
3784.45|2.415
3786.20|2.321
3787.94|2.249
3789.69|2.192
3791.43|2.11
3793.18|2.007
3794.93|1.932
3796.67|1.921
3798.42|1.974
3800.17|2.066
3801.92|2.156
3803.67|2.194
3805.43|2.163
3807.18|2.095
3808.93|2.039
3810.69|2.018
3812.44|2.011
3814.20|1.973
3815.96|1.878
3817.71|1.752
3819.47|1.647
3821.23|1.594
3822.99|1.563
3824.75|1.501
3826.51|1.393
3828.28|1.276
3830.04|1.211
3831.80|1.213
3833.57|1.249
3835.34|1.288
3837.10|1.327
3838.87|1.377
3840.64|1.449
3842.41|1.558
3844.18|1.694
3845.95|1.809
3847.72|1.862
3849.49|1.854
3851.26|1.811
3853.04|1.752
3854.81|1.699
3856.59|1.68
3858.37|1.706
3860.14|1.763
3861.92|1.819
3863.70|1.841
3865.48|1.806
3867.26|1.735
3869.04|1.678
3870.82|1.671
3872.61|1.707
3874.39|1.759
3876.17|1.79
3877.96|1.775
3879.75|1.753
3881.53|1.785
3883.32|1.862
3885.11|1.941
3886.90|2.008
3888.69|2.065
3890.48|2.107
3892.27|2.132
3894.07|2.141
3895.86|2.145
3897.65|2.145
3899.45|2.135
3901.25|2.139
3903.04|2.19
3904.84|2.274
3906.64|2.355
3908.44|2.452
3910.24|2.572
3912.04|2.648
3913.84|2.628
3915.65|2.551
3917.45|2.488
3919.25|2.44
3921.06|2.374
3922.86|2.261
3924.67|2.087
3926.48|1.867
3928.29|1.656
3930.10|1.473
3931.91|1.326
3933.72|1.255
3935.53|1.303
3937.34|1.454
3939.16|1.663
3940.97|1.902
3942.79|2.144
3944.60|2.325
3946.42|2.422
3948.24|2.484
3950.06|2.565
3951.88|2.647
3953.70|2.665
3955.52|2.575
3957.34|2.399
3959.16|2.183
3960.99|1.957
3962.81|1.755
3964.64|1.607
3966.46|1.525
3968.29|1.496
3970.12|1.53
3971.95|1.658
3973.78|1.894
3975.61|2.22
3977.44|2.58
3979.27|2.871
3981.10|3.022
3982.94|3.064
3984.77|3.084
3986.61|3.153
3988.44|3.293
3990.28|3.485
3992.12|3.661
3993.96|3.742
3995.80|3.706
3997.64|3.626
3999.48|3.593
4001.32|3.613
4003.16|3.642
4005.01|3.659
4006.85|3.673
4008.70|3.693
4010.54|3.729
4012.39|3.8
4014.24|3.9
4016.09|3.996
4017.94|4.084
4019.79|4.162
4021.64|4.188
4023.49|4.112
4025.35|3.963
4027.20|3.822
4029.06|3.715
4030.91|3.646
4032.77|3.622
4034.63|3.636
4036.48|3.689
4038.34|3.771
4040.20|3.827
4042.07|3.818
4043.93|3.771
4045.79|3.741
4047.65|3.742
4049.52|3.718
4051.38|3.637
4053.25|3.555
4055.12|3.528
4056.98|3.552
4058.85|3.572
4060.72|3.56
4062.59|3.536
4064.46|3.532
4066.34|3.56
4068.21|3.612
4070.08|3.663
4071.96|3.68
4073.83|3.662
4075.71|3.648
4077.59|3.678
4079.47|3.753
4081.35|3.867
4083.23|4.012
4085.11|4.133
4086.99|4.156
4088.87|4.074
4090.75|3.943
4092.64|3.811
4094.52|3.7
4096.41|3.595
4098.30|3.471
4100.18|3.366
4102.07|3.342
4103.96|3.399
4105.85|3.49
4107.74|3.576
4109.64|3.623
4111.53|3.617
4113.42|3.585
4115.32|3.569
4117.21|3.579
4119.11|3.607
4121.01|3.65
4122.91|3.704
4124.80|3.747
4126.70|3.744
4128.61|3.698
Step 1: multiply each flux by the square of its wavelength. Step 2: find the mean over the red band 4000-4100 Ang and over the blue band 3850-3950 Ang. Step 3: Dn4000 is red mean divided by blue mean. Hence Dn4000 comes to 2.04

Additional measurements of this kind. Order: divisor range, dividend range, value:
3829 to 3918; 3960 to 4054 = 1.88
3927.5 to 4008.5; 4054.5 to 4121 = 1.54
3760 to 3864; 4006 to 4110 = 2.27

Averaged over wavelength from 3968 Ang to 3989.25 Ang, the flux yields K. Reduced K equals 2.52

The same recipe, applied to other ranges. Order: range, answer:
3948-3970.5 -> 2.11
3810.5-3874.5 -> 1.64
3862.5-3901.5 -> 1.91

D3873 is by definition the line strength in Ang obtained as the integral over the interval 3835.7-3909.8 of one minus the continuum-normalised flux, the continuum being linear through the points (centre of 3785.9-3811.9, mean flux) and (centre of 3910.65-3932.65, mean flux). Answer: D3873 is 9.29 Ang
